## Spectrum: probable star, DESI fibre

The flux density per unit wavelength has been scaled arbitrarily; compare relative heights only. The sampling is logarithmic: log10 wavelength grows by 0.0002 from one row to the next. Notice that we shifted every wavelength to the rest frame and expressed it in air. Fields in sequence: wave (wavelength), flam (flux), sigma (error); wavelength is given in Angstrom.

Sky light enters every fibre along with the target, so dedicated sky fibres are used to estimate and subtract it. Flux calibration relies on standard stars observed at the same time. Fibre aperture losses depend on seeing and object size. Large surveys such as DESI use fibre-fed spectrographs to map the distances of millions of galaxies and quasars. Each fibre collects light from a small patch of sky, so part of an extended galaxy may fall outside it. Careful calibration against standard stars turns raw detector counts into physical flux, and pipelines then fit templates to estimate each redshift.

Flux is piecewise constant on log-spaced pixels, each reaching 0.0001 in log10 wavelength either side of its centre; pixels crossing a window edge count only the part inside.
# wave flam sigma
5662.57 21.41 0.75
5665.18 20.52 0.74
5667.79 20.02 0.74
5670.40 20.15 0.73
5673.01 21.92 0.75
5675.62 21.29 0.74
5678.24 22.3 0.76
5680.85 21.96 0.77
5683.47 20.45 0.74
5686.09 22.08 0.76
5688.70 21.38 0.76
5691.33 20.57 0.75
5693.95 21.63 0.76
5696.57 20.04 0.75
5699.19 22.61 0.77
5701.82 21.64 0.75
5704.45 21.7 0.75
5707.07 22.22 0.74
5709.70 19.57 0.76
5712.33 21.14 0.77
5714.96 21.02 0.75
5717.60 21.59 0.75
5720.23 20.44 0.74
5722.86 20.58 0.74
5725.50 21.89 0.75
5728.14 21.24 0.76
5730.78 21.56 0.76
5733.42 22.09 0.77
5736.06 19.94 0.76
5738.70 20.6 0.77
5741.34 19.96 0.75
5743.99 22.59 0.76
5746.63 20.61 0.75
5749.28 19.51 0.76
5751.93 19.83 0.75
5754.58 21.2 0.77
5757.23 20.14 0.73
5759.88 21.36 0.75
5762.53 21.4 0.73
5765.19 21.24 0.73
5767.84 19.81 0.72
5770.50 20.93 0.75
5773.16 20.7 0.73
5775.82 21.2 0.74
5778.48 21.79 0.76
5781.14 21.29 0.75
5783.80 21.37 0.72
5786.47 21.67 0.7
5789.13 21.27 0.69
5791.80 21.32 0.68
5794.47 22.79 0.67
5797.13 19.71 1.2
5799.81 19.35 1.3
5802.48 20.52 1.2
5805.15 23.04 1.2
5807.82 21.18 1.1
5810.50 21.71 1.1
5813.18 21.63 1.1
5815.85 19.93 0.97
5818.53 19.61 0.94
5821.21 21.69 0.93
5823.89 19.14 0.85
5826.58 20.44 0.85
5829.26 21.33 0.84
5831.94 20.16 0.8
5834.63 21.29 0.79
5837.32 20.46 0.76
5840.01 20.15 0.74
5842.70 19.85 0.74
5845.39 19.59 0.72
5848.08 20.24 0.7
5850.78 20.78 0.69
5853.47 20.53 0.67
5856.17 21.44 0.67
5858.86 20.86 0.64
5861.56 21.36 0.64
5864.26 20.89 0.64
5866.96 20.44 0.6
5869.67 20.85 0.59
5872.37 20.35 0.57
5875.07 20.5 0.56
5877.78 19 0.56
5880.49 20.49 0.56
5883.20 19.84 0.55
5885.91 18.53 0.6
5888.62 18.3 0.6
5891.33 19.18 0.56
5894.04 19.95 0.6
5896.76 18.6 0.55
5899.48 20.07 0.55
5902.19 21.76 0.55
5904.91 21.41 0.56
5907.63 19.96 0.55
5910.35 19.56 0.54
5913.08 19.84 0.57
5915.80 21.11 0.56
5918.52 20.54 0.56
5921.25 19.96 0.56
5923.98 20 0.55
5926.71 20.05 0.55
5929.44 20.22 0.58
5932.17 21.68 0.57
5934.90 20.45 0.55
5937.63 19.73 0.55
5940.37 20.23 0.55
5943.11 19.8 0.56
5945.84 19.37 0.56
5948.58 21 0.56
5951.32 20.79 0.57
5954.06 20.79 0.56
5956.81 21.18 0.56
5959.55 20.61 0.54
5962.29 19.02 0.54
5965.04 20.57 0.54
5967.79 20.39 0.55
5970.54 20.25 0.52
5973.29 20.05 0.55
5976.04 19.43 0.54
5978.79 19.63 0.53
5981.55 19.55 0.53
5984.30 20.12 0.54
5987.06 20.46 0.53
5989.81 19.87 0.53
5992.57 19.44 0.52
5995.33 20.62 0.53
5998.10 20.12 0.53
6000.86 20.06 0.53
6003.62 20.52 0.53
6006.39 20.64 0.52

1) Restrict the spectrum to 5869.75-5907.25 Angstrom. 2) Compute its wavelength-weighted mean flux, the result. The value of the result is 19.9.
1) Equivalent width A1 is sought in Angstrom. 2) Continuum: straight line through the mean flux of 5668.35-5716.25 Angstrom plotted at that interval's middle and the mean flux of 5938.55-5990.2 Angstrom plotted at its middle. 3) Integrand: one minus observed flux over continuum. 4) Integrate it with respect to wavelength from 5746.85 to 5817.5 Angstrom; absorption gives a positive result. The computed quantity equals -0.2 Angstrom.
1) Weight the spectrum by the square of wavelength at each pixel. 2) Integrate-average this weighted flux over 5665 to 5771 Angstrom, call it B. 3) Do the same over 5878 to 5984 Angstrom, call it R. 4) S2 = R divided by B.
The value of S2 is 1.0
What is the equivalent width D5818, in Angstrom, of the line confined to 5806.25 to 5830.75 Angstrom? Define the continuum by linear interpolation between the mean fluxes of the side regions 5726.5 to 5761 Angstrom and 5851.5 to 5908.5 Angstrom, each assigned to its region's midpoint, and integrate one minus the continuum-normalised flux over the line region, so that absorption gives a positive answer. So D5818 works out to -0.3 Angstrom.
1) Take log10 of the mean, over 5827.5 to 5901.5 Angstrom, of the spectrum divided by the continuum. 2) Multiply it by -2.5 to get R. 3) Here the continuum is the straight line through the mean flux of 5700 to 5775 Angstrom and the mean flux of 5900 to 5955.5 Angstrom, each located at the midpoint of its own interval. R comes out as 0.02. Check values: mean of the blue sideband 21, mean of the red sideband 20.4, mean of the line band 20.2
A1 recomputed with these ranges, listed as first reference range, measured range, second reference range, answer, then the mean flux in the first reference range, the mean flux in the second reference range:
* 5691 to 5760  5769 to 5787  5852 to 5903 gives -0.5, 21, 20.1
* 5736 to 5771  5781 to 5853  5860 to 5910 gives -1.4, 20.7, 20.1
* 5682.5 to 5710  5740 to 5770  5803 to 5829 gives 0.6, 21.3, 20.9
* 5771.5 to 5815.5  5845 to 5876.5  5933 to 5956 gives 0.2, 21.3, 20.3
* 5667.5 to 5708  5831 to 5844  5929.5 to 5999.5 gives 0.2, 21.4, 20.2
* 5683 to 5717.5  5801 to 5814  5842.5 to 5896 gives -0.7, 21.3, 20.1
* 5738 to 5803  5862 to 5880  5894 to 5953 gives 0.1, 20.9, 20.3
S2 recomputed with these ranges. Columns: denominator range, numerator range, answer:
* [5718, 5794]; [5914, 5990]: 1.03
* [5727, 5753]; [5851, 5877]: 1.04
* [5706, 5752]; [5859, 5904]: 1.01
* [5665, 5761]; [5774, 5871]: 1.03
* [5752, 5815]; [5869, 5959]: 1.00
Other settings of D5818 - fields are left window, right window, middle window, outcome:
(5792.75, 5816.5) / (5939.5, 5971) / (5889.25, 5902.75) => 0.61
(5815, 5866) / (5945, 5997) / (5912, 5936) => -0.16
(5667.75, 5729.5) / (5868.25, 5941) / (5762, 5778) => -0.04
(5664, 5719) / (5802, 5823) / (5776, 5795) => -0.36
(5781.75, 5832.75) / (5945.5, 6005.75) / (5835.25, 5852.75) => 0.46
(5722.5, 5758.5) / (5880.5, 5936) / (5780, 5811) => -1.01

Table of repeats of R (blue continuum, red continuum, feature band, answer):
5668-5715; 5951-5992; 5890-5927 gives 0.01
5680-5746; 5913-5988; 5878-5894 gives 0.07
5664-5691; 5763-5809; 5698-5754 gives 0.01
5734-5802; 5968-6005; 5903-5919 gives -0.01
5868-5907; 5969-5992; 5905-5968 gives -0.02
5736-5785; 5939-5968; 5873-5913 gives 0.04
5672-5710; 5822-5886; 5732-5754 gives 0.02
